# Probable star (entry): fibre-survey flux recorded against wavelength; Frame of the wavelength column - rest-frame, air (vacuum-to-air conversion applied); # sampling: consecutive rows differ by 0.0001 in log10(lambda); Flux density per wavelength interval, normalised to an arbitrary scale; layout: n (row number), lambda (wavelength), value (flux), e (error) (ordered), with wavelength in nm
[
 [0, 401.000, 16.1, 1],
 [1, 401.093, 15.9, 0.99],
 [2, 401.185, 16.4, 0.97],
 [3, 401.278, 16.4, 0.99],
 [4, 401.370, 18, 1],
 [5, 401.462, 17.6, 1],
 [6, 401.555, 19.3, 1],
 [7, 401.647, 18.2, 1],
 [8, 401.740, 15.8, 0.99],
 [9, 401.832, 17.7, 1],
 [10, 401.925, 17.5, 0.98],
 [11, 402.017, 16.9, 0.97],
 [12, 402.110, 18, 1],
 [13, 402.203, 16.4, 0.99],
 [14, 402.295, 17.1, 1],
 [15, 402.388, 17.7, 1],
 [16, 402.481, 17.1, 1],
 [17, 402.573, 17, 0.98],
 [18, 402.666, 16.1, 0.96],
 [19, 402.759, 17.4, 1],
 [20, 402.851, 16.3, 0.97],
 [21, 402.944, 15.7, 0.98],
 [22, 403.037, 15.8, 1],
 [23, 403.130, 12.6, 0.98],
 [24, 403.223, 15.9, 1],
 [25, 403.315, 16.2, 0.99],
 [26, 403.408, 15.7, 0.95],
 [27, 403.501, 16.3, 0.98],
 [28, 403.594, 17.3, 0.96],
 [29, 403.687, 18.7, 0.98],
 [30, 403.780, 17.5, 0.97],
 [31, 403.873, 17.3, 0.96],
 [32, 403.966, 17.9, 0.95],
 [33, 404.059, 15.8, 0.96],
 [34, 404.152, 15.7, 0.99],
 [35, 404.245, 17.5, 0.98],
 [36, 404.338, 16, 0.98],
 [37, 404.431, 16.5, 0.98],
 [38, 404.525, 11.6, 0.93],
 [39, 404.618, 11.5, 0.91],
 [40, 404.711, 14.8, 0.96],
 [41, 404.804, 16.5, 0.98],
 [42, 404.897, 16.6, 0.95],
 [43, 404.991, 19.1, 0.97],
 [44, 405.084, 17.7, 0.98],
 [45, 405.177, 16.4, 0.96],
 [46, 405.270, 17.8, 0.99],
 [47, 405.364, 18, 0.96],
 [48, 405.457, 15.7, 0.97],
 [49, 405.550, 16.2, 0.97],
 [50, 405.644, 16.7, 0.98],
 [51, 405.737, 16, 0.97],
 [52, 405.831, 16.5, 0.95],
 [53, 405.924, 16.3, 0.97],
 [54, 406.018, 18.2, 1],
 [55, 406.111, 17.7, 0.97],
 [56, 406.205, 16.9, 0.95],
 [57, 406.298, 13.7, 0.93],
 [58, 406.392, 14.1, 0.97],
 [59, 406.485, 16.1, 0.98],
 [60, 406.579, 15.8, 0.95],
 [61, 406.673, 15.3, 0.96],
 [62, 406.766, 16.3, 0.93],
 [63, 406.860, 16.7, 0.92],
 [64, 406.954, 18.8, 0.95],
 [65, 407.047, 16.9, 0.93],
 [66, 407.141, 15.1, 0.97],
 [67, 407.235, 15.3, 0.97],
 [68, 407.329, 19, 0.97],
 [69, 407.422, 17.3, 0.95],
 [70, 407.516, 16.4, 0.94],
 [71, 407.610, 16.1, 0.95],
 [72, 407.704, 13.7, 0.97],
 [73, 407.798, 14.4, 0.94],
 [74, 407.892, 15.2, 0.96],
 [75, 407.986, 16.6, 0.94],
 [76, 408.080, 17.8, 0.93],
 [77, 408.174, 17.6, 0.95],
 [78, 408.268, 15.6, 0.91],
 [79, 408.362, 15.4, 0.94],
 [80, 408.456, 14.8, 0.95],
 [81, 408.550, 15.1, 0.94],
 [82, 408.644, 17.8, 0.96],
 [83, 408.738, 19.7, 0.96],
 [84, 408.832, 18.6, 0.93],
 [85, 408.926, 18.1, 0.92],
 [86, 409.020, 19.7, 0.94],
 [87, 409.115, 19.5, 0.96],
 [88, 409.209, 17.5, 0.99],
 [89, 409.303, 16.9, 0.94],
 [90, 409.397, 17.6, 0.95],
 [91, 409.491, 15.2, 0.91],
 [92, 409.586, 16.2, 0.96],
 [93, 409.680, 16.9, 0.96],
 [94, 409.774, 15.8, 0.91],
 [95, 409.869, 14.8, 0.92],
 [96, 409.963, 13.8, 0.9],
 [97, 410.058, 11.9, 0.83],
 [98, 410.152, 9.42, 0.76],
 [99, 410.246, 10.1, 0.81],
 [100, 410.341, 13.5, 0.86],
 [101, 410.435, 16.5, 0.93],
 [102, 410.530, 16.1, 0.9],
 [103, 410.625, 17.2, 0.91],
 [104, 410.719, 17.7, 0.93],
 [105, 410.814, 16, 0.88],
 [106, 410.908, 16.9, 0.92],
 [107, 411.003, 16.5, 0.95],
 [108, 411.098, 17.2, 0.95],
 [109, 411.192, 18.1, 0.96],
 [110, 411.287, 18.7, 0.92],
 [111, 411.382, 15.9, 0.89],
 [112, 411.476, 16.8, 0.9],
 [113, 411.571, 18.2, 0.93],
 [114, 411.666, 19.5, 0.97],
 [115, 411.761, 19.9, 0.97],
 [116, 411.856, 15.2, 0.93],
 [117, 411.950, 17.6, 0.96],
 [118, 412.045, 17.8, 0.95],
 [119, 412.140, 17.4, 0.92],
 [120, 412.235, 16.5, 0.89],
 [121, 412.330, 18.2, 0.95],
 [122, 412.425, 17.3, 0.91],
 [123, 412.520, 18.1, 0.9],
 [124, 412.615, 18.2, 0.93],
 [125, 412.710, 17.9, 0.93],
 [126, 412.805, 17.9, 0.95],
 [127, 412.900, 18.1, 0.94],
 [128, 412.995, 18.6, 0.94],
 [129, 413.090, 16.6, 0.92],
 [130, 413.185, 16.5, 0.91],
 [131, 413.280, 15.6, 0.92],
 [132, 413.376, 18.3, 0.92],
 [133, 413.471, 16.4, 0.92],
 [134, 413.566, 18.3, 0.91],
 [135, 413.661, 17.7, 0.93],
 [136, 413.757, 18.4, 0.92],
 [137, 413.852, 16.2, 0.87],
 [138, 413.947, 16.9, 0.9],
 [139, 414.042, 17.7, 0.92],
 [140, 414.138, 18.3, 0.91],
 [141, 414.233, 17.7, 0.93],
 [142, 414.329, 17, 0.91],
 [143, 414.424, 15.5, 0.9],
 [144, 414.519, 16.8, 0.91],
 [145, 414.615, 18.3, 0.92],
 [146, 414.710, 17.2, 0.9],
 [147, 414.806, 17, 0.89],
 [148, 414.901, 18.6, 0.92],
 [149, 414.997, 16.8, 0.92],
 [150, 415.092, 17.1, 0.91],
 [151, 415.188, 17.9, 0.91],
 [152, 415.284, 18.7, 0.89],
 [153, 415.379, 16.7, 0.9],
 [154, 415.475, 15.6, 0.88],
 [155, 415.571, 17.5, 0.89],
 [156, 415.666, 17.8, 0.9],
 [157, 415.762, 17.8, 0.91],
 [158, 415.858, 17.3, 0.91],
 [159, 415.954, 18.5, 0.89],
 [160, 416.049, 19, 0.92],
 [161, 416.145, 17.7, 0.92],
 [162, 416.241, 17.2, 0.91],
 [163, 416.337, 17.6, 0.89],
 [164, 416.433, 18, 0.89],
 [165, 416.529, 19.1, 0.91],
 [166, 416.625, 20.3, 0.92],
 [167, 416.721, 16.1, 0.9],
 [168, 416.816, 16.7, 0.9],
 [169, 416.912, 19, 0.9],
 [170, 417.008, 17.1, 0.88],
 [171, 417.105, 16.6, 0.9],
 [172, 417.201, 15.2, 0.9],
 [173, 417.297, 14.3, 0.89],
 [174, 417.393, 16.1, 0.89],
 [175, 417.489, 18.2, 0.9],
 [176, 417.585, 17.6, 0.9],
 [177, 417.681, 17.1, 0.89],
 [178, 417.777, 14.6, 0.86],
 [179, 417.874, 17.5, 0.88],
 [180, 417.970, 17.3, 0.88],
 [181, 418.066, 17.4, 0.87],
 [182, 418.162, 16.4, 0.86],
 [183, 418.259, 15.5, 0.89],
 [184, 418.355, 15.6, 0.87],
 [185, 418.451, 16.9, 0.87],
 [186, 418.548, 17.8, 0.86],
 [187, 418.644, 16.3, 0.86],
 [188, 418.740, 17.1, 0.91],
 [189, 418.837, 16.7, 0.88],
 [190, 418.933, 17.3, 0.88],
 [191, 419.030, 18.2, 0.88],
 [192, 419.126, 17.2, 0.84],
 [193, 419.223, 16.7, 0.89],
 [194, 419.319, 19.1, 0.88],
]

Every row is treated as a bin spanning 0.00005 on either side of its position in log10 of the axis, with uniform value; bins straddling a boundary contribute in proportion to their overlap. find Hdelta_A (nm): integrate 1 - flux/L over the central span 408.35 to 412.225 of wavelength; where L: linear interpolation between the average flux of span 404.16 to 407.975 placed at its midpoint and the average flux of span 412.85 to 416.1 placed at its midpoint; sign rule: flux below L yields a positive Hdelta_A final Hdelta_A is 0.06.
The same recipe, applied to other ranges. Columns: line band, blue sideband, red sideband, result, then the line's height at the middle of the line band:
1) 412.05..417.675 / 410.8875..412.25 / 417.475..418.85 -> -0.09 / 17.1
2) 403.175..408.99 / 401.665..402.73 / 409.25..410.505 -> -0.24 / 15.8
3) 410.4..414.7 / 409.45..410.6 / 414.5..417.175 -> -0.47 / 15.7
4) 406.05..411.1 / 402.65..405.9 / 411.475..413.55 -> 0.25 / 17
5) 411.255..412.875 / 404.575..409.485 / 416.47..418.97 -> -0.09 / 16.7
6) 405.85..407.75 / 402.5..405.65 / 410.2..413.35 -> 0.03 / 16.6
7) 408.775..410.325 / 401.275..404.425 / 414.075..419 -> 0.12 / 17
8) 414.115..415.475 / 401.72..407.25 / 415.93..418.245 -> -0.02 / 17.1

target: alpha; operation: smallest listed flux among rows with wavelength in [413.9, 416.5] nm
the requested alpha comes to 15.5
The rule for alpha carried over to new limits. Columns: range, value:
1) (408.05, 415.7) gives 9.42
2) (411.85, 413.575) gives 15.2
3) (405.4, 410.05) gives 13.7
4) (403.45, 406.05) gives 11.5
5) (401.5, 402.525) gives 15.8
